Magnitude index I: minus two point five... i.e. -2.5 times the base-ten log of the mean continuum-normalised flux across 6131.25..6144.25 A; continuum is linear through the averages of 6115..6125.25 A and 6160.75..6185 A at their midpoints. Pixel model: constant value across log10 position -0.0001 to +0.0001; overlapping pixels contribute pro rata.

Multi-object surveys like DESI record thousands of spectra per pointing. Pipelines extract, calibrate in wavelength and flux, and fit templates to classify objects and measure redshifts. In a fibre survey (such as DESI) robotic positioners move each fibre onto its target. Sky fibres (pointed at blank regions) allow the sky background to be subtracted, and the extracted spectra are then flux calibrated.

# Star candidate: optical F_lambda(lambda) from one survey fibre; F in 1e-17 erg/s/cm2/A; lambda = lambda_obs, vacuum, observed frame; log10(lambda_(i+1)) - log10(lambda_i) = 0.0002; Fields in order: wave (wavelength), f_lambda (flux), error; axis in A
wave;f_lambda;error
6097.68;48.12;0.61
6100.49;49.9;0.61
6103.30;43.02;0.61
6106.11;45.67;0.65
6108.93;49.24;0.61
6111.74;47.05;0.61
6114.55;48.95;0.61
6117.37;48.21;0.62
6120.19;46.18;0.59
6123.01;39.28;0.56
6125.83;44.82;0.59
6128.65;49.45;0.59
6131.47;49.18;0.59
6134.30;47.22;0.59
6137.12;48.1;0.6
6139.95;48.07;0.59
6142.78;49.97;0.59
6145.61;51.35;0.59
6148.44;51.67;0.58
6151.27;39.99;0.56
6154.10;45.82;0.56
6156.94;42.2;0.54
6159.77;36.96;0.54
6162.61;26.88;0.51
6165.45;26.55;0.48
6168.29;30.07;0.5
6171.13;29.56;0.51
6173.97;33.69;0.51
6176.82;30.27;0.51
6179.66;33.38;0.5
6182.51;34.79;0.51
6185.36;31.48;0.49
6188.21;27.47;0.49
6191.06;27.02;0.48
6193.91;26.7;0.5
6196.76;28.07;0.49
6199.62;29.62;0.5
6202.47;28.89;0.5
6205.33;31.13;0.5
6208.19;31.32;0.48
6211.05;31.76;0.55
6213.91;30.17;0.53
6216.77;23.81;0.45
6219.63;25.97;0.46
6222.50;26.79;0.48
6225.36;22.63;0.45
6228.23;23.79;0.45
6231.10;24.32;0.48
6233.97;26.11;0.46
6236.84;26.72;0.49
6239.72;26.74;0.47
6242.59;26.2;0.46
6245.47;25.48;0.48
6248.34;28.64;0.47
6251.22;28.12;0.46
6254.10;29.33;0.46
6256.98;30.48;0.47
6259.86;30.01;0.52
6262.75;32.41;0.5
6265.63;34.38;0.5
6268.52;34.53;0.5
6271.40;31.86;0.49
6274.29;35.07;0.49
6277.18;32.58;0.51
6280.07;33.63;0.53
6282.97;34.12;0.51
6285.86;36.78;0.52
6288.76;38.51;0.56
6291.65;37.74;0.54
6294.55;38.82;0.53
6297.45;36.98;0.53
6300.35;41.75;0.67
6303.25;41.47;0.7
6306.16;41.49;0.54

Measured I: -0.202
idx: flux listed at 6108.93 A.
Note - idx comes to 49.24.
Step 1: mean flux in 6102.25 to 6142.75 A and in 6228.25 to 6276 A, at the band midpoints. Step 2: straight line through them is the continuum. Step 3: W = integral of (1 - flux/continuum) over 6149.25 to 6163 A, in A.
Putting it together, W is 0.8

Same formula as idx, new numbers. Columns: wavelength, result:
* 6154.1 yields 45.82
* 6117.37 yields 48.21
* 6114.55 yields 48.95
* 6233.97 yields 26.11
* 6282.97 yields 34.12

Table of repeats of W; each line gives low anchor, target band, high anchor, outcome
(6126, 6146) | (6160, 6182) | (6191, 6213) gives 4.41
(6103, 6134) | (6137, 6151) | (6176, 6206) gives -2.92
